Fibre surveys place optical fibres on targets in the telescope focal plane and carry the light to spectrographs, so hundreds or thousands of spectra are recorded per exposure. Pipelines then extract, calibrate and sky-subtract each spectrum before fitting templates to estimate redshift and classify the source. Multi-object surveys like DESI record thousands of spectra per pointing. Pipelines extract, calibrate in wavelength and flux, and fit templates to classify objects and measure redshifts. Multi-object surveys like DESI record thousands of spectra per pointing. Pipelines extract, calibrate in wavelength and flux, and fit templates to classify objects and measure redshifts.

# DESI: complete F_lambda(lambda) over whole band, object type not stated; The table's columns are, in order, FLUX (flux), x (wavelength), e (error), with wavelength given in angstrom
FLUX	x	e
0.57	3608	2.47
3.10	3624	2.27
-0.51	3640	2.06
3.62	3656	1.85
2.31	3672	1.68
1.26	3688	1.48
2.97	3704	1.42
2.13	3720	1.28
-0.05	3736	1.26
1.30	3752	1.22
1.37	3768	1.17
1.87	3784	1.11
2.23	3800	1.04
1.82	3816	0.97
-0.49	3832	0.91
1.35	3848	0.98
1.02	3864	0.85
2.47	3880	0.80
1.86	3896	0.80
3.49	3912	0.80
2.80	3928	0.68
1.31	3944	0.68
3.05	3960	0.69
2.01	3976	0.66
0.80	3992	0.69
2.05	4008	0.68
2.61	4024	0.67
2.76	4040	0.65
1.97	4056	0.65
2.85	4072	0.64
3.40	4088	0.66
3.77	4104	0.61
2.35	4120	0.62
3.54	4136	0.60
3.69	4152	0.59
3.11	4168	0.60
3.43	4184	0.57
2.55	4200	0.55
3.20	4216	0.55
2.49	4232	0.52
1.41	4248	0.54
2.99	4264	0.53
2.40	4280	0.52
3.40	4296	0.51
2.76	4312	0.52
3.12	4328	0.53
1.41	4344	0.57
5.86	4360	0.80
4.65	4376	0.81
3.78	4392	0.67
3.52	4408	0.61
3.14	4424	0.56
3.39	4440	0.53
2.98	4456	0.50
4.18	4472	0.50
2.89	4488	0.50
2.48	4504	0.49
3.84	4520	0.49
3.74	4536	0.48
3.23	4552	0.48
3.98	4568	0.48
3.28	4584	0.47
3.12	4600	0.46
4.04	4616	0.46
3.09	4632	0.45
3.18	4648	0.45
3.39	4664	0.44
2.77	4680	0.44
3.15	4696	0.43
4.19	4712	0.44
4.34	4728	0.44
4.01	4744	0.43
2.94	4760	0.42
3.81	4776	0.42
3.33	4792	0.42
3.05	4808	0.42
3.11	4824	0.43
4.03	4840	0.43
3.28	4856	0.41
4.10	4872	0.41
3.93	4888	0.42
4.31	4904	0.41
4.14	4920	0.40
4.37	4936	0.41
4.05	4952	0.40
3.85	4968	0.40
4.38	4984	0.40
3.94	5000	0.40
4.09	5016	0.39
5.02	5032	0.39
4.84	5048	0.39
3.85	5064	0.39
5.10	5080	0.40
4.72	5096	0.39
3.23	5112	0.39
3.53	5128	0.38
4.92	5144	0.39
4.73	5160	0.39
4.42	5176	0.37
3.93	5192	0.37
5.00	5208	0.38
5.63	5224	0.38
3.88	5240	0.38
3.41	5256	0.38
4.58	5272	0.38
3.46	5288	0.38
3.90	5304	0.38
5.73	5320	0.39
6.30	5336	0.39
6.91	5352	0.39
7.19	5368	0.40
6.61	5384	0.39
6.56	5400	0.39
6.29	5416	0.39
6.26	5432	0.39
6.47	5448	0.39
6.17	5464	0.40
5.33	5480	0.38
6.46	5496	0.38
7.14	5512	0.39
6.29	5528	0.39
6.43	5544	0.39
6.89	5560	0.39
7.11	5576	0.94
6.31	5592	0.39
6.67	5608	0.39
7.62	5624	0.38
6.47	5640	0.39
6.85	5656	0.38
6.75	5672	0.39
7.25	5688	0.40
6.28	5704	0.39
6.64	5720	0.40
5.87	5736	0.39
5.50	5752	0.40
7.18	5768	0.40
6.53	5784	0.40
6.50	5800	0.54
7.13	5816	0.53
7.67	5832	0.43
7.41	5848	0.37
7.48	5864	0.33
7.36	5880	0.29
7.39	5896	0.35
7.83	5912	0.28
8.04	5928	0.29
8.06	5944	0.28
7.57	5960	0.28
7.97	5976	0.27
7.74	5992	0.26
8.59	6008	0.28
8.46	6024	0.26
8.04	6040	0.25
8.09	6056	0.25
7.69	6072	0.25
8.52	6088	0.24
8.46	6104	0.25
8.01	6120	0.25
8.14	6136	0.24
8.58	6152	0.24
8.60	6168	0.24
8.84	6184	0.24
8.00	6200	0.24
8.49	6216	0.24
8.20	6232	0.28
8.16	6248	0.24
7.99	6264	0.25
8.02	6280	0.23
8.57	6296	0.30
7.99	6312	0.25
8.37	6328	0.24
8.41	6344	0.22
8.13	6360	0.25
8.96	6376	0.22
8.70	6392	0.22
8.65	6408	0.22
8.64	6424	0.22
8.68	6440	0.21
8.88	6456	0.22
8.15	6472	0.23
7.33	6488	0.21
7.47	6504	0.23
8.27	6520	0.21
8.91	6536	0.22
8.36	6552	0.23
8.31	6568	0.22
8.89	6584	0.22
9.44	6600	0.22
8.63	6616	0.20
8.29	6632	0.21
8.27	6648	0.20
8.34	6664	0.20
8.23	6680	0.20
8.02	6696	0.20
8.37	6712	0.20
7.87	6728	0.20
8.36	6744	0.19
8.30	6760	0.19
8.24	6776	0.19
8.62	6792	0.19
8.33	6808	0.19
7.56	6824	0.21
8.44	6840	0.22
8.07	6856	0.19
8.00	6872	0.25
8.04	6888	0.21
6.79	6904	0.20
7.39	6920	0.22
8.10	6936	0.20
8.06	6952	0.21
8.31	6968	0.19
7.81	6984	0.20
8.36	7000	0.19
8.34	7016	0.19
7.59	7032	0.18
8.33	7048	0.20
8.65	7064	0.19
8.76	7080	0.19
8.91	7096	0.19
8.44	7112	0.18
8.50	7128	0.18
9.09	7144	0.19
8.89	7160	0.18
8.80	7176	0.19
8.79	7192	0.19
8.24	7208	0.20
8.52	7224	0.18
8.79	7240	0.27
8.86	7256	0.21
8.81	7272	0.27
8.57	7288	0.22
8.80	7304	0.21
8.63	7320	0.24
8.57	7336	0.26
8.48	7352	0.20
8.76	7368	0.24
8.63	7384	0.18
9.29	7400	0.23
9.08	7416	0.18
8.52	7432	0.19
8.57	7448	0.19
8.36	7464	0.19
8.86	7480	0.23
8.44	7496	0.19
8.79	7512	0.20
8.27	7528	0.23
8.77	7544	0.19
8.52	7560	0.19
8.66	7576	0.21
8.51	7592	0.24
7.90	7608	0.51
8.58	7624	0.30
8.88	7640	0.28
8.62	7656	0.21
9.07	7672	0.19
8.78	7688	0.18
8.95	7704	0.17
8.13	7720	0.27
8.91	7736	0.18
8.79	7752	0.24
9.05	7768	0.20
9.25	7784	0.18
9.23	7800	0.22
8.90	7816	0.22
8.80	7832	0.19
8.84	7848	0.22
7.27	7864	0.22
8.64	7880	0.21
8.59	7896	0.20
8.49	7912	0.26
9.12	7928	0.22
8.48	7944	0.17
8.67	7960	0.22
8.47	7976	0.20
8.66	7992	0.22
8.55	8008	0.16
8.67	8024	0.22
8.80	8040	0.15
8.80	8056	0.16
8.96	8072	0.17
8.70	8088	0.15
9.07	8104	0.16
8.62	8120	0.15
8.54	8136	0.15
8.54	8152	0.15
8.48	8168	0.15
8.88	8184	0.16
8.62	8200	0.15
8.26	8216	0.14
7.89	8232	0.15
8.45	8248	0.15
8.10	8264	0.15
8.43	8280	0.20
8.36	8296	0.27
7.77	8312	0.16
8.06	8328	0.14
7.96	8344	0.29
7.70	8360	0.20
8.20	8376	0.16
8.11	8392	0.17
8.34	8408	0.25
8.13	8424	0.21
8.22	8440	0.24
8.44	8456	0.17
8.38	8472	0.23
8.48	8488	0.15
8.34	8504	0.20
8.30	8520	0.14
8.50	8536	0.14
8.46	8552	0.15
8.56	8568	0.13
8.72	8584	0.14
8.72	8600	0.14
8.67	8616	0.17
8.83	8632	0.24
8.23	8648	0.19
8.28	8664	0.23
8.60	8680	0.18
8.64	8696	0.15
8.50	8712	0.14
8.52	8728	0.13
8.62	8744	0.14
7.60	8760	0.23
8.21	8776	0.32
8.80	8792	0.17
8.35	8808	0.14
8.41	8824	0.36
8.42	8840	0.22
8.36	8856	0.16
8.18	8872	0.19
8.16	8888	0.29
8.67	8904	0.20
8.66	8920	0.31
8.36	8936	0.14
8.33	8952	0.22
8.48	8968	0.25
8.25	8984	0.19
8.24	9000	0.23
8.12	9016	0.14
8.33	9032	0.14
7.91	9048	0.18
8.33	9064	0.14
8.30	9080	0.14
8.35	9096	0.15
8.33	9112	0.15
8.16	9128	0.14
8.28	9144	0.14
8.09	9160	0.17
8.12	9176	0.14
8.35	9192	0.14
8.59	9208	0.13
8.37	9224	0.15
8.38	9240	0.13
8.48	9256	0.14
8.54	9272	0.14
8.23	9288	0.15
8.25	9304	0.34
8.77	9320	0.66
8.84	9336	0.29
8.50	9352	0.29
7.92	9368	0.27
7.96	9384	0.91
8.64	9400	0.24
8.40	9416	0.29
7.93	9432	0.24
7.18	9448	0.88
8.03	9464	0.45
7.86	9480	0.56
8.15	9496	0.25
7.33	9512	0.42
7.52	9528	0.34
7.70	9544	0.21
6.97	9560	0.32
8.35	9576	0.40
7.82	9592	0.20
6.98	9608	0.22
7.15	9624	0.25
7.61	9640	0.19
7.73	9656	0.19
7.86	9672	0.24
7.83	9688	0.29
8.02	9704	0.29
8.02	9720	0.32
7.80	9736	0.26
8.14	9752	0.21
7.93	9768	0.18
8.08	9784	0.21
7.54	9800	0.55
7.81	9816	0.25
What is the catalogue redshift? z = 0.334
